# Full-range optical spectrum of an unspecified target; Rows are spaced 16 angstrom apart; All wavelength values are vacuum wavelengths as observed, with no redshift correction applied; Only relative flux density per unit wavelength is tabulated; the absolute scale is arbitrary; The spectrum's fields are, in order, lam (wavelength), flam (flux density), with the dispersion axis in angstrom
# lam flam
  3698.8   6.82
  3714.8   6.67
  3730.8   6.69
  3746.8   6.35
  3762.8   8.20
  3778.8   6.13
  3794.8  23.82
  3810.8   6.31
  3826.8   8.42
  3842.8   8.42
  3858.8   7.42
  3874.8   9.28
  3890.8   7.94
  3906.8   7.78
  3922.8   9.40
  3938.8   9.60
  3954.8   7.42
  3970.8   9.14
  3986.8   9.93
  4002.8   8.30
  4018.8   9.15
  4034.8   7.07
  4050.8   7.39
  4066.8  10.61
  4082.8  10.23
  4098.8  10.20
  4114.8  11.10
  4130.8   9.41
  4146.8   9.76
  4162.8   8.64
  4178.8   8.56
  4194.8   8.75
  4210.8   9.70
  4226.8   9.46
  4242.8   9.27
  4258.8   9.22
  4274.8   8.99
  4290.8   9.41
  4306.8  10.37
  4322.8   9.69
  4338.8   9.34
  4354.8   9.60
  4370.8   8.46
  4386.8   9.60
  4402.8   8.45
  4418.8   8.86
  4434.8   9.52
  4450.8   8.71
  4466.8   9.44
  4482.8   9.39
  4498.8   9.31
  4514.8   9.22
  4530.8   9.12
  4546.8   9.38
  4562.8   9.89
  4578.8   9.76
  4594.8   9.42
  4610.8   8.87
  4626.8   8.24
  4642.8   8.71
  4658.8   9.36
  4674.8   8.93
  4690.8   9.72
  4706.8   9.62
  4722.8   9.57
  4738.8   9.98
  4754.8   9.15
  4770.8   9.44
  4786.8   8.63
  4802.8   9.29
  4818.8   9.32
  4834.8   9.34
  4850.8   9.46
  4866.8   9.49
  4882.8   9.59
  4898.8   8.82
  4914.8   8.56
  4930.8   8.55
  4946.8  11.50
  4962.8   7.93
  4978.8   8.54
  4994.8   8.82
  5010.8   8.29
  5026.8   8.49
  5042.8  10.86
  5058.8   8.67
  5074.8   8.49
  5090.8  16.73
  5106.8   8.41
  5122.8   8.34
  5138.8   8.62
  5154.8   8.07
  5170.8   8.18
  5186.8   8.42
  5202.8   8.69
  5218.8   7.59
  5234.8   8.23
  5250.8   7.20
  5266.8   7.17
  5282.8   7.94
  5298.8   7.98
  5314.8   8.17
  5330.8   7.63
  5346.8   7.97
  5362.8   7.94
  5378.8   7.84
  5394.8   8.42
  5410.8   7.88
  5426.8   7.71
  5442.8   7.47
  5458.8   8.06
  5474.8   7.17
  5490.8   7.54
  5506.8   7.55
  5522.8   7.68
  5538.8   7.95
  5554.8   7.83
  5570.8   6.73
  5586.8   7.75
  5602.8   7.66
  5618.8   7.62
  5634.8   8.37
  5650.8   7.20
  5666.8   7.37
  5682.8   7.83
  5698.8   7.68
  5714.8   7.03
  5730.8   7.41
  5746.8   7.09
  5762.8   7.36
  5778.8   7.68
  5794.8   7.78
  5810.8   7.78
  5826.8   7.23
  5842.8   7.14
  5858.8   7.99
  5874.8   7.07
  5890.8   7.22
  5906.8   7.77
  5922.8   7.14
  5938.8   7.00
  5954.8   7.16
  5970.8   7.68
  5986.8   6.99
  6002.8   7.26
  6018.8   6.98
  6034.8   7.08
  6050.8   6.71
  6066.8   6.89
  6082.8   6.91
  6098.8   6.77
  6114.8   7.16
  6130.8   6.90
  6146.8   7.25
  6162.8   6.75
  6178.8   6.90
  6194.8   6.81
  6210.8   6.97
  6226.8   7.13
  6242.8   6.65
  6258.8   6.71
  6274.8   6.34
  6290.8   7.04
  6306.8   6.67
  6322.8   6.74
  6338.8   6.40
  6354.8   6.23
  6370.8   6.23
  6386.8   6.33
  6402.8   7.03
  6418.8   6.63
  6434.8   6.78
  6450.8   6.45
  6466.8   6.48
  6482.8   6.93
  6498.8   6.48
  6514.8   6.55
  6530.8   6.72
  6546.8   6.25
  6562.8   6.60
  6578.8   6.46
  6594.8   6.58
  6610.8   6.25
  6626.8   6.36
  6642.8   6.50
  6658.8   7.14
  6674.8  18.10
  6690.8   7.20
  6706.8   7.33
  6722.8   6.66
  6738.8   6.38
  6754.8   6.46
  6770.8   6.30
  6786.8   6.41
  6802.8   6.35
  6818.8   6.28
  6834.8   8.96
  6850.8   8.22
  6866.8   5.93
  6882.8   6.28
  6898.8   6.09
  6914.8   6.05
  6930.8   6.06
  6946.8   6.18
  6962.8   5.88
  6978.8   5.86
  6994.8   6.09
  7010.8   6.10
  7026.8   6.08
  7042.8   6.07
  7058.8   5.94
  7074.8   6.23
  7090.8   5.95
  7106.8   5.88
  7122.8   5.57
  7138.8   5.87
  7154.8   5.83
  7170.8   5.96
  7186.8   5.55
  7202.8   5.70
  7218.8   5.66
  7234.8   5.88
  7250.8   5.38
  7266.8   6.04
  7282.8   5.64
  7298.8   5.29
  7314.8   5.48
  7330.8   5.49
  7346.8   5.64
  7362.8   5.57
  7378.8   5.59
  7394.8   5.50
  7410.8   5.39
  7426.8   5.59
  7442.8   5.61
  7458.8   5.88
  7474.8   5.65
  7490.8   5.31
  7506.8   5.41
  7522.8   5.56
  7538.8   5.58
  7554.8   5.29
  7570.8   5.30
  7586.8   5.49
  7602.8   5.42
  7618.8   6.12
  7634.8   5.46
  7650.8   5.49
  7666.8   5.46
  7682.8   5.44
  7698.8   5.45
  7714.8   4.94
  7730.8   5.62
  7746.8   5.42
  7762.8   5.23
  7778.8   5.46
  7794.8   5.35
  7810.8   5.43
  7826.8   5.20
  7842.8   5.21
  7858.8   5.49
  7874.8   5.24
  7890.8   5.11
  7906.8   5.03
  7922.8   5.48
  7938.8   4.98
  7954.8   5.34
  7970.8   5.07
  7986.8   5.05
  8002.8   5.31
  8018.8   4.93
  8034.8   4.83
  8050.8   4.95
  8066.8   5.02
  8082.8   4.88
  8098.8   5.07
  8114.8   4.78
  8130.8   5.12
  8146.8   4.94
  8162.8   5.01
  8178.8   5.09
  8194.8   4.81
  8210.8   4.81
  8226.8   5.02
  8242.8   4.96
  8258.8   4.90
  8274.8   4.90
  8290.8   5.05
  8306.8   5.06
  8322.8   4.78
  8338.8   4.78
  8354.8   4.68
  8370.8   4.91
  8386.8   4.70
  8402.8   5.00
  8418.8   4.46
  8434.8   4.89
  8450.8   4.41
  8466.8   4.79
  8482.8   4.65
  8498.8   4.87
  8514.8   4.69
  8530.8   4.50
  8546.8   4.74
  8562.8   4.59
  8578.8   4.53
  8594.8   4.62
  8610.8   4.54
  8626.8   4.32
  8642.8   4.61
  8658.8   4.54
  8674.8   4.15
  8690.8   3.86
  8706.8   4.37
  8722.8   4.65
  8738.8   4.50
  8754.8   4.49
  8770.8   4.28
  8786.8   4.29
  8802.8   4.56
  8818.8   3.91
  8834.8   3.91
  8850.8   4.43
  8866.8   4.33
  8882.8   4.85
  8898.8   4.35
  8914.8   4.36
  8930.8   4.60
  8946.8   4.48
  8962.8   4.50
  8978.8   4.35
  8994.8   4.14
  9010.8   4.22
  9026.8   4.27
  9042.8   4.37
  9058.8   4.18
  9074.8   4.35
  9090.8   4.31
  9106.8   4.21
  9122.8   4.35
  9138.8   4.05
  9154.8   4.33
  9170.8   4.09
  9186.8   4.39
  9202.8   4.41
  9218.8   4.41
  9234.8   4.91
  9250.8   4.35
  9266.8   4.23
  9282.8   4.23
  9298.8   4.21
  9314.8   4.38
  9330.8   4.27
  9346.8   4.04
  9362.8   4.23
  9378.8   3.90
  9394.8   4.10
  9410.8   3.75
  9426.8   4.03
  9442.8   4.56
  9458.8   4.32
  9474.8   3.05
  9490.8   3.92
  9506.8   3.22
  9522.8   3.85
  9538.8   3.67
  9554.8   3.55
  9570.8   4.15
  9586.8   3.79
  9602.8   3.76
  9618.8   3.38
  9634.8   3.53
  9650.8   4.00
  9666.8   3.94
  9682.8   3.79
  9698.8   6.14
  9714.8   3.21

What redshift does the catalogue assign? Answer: 0.02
